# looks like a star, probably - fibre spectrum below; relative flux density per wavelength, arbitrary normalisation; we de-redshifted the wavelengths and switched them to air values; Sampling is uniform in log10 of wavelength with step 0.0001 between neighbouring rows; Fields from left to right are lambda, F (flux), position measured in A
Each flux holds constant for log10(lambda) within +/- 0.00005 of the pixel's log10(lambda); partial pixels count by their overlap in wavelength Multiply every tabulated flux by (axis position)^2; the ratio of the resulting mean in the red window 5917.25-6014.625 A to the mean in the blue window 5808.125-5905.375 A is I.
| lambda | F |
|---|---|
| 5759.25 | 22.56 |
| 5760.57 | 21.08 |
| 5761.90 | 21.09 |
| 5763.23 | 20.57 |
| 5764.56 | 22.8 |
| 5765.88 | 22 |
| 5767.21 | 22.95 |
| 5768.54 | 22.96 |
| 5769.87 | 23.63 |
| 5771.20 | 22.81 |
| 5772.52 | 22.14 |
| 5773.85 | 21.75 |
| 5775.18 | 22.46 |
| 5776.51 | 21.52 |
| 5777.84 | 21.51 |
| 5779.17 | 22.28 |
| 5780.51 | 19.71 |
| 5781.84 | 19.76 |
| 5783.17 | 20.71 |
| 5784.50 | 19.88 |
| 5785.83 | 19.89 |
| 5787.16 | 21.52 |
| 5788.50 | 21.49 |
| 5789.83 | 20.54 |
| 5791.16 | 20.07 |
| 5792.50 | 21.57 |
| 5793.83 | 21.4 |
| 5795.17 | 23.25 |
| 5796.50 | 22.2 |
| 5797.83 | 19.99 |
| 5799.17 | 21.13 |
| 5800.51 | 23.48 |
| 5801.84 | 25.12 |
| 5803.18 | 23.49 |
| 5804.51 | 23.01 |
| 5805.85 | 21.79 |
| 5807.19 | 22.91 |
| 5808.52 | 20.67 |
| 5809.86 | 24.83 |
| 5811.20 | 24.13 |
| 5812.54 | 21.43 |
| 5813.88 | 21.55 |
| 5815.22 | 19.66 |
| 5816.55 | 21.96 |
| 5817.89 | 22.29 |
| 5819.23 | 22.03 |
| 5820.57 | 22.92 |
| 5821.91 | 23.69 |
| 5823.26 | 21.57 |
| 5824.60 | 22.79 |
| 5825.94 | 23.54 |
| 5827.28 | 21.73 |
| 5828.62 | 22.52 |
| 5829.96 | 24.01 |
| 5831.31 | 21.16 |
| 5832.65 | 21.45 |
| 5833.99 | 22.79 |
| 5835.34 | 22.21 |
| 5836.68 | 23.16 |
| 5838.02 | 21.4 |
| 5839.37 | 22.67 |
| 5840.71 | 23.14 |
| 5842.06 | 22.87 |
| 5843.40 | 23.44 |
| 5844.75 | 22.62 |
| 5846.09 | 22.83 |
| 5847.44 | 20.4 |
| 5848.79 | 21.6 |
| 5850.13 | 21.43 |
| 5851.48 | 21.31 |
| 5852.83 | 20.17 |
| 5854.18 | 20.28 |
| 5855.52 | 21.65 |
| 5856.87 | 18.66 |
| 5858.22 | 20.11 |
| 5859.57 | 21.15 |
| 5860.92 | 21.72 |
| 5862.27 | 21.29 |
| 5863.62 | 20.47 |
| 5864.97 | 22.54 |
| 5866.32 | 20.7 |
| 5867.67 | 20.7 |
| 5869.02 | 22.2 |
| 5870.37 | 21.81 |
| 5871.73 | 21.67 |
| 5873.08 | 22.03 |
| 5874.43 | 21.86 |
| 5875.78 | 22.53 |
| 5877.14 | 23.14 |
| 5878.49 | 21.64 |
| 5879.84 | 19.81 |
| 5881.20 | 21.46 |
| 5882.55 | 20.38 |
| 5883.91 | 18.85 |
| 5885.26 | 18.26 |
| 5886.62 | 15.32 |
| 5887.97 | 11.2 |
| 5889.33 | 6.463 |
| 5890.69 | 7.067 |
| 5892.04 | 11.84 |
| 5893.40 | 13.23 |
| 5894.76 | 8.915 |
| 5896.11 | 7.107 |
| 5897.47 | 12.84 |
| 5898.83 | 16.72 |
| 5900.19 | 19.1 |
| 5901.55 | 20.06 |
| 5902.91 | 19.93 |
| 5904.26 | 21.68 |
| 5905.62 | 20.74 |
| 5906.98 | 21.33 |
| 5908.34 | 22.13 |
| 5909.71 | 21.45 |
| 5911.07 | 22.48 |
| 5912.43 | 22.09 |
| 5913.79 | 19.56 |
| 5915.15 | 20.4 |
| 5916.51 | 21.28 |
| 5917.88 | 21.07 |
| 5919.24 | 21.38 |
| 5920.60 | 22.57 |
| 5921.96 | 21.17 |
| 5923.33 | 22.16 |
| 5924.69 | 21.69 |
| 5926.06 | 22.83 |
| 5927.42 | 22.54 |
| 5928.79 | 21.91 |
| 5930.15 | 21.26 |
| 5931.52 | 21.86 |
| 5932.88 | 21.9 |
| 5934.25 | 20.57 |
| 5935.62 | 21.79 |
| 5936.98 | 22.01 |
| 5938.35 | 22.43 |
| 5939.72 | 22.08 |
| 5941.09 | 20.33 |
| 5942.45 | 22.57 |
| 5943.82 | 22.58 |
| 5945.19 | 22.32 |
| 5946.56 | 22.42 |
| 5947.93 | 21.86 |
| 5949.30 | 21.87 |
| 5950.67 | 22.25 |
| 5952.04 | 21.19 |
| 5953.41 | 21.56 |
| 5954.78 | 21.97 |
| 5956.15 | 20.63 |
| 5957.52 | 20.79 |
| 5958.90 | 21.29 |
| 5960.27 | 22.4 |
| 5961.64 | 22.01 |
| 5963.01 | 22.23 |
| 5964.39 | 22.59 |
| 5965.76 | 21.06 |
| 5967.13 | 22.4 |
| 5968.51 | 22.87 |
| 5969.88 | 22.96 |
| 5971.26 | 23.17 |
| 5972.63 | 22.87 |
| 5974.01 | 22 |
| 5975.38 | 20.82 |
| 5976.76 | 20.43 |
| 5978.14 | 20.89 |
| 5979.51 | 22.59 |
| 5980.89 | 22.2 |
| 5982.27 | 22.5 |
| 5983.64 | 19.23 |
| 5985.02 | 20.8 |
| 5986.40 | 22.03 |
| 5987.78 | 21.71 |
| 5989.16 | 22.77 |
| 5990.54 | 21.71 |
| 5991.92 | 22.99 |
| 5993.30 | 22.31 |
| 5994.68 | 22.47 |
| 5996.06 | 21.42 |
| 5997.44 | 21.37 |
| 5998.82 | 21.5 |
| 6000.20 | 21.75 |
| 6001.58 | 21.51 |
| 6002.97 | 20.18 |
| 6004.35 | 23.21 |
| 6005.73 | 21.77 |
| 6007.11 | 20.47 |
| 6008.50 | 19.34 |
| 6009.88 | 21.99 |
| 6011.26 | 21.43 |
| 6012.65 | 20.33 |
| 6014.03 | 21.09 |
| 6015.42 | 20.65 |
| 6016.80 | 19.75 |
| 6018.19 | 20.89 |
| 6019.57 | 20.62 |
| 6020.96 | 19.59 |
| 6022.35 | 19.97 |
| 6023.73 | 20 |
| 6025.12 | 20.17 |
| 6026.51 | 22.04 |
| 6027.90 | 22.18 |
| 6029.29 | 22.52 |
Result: 1.1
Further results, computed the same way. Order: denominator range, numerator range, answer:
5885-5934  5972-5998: 1.21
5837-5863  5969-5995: 1.06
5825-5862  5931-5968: 1.04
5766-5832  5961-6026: 1.04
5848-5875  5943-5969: 1.07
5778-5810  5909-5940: 1.05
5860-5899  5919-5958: 1.26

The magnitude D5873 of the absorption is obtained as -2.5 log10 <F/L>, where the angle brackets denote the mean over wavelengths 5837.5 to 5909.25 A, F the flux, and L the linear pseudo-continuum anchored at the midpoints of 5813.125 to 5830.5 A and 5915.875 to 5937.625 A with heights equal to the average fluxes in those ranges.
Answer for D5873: 0.14 mag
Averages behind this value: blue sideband 22.3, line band 19.3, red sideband 21.8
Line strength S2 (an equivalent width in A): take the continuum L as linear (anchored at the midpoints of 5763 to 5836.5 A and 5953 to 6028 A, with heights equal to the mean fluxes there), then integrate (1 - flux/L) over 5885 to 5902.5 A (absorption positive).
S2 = 7.1 A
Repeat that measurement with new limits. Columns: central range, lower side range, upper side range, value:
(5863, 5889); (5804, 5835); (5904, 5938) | 2.1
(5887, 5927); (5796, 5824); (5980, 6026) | 7.0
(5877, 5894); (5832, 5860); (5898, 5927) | 4.4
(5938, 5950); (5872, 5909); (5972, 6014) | -1.6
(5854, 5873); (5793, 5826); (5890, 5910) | -2.5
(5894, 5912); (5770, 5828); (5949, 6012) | 3.1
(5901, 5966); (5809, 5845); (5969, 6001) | 1.2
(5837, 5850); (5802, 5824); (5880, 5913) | -1.3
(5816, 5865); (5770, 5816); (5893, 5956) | -1.3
